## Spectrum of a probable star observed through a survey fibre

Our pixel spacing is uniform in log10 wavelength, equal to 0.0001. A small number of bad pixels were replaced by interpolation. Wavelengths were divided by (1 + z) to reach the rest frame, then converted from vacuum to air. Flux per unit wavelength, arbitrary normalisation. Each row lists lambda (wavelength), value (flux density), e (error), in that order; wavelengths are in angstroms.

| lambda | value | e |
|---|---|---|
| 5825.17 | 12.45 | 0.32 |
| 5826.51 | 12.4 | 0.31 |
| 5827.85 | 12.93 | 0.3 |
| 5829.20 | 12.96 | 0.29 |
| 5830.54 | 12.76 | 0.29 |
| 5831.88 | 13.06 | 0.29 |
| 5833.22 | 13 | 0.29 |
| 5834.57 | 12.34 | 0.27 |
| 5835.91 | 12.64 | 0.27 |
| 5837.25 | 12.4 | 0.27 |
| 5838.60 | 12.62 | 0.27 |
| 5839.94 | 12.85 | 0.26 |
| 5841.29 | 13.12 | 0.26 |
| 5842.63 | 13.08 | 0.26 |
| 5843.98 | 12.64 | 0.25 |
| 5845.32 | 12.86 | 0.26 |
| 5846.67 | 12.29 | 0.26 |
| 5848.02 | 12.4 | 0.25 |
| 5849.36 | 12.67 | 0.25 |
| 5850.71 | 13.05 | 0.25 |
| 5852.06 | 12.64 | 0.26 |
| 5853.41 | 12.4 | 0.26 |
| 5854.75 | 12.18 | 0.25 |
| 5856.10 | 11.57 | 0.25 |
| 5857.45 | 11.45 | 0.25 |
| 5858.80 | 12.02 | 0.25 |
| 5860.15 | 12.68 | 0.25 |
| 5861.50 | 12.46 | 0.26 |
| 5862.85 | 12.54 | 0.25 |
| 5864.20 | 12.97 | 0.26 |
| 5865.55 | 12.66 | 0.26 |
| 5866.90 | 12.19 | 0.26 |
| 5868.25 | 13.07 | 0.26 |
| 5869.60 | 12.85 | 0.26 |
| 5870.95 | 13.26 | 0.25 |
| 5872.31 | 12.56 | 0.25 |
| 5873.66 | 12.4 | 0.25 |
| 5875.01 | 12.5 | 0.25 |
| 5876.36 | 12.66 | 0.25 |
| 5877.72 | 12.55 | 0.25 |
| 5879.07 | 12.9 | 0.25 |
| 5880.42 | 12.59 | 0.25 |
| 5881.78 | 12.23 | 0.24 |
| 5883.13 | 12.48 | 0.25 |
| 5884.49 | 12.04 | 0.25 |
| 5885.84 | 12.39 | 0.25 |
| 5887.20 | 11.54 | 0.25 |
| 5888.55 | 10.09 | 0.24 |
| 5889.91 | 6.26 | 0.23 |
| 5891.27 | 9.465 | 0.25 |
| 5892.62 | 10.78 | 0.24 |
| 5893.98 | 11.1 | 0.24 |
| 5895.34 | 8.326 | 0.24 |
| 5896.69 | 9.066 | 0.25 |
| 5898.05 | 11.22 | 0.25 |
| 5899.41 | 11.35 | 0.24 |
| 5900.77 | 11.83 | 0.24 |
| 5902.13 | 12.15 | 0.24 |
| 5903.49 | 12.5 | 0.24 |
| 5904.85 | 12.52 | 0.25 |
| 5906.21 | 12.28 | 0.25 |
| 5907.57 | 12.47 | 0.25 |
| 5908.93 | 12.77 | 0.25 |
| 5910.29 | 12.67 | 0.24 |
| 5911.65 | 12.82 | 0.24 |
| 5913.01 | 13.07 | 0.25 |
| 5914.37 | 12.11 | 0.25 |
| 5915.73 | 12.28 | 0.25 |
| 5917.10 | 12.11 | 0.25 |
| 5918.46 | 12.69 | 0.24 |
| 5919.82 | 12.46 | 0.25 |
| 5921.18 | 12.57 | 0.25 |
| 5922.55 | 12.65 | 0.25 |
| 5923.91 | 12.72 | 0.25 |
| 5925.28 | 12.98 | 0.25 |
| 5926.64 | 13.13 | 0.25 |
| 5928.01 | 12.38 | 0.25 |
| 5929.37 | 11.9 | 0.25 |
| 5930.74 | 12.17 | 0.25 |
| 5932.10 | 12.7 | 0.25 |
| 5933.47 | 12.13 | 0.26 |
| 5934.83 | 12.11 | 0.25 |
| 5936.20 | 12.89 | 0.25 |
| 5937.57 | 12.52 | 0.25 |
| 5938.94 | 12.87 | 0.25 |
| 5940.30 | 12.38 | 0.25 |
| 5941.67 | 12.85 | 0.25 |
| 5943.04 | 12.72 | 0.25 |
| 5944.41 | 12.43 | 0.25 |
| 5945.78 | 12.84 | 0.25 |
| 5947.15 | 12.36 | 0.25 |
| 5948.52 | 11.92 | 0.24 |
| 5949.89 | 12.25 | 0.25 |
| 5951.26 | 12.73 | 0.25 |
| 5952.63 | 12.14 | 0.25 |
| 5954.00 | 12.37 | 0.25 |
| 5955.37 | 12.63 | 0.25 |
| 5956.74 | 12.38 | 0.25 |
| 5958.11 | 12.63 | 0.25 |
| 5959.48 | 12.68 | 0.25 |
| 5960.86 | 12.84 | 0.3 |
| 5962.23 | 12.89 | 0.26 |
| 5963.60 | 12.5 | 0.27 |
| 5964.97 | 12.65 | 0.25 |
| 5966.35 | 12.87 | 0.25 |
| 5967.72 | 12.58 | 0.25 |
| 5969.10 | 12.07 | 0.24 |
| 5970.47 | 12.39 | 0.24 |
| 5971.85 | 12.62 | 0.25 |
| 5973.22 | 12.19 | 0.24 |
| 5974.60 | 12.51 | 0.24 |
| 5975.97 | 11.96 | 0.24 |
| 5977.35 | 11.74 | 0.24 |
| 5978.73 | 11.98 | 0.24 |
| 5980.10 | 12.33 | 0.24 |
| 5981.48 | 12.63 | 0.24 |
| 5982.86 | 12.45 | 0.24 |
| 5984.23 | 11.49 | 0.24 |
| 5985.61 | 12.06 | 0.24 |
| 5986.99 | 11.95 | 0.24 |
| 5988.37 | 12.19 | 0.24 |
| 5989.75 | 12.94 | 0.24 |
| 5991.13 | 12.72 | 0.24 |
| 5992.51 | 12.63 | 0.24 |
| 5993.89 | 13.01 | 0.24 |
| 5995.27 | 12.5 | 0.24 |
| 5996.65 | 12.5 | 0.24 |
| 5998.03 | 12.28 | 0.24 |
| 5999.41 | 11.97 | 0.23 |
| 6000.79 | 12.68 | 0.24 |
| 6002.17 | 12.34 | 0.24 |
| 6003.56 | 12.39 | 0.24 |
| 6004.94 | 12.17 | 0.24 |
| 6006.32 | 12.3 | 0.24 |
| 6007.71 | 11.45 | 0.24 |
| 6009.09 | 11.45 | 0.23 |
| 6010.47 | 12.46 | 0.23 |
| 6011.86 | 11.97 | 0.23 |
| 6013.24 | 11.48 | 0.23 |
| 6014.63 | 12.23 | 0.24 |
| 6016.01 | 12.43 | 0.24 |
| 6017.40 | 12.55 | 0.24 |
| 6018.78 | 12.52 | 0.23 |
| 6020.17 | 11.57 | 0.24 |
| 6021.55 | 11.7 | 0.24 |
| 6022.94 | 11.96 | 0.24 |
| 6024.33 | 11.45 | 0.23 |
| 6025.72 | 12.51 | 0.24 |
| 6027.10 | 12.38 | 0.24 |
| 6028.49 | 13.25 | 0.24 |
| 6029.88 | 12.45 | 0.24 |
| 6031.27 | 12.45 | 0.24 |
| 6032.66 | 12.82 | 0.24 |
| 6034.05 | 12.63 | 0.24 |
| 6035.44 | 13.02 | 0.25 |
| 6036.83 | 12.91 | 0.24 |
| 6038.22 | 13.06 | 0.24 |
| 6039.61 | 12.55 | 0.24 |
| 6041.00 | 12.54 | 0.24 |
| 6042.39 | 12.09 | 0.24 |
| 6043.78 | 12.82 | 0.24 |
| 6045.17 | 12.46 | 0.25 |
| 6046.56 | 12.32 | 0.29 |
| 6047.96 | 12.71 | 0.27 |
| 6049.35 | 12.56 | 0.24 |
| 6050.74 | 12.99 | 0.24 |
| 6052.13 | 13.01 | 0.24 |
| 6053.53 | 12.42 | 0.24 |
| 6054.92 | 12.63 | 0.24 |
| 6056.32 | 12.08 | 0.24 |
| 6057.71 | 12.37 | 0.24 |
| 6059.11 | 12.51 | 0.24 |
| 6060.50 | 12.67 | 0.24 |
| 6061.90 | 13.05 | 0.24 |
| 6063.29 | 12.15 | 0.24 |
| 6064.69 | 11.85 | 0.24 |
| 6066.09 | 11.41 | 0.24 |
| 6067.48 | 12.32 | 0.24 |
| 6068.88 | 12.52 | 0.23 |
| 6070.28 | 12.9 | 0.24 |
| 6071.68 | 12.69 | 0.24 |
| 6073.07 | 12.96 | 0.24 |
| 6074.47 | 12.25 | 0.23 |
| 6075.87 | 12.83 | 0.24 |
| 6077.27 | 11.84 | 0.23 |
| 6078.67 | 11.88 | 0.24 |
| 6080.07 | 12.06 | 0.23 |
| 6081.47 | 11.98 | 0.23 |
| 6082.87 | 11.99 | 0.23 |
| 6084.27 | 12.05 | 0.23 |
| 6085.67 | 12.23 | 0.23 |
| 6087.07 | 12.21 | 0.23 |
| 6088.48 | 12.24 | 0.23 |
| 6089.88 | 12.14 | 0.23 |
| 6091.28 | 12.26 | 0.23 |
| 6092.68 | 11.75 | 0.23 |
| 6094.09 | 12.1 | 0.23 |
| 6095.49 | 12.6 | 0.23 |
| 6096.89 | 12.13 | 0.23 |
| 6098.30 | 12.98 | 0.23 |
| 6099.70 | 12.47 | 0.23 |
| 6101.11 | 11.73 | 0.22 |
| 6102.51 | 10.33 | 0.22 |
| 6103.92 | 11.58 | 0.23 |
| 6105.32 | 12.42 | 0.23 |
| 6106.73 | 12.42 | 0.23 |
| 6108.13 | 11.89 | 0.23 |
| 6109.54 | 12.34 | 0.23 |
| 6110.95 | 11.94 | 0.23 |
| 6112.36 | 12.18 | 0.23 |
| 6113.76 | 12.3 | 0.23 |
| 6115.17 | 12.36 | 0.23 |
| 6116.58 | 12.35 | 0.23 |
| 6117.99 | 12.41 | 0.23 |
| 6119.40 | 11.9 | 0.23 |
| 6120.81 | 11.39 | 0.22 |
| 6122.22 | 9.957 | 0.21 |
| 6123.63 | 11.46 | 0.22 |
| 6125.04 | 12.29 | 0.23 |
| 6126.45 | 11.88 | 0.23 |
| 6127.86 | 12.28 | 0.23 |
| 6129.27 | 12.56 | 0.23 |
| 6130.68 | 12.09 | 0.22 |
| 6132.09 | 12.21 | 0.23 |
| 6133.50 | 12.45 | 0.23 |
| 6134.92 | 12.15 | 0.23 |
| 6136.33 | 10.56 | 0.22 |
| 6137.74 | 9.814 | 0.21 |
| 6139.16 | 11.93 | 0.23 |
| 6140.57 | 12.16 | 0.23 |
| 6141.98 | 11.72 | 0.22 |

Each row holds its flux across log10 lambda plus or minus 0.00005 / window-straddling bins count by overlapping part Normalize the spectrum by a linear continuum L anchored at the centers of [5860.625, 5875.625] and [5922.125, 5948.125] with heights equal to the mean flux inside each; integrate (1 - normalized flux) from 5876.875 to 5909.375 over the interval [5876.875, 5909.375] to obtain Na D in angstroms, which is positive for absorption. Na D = 3.3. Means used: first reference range 12.7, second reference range 12.6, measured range 11.4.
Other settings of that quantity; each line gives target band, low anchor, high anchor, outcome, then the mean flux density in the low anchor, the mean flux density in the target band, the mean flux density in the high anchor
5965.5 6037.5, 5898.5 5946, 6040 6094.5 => 0.6 angstroms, 12.5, 12.3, 12.4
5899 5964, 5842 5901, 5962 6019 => -2.0 angstroms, 11.9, 12.5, 12.3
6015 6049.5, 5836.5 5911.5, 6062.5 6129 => -1.1 angstroms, 12.1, 12.5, 12.1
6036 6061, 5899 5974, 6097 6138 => -1.0 angstroms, 12.5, 12.6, 11.9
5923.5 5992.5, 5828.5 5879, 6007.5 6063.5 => 0.3 angstroms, 12.6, 12.4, 12.4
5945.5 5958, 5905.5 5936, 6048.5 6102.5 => 0.1 angstroms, 12.5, 12.4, 12.3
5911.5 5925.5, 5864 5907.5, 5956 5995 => -0.7 angstroms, 11.7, 12.6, 12.4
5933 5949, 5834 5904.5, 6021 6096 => -0.5 angstroms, 12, 12.5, 12.4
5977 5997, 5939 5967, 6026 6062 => 0.4 angstroms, 12.6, 12.3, 12.6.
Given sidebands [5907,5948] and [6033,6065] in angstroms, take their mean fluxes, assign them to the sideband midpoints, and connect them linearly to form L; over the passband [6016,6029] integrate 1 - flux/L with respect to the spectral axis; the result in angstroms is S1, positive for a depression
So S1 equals 0.39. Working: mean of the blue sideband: 12.6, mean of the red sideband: 12.6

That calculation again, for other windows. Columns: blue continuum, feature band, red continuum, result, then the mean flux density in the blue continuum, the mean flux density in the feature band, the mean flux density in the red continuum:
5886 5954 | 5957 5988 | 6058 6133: -0.9 angstroms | 12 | 12.4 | 12.1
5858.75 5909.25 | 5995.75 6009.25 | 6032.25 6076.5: 0.2 angstroms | 11.8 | 12.2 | 12.6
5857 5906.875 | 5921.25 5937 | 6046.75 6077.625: -0.7 angstroms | 11.8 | 12.5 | 12.5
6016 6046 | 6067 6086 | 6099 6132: -0.2 angstroms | 12.5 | 12.3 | 11.9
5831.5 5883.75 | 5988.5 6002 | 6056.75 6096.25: -0.2 angstroms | 12.6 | 12.6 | 12.3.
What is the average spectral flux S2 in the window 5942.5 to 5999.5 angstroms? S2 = 12.4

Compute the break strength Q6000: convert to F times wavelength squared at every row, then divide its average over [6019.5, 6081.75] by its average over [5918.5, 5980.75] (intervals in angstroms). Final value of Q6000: 1.03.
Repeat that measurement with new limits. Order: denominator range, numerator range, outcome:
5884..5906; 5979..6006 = 1.18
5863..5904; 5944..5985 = 1.09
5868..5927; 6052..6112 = 1.09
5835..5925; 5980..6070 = 1.07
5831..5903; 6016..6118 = 1.09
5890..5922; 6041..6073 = 1.13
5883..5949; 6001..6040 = 1.07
